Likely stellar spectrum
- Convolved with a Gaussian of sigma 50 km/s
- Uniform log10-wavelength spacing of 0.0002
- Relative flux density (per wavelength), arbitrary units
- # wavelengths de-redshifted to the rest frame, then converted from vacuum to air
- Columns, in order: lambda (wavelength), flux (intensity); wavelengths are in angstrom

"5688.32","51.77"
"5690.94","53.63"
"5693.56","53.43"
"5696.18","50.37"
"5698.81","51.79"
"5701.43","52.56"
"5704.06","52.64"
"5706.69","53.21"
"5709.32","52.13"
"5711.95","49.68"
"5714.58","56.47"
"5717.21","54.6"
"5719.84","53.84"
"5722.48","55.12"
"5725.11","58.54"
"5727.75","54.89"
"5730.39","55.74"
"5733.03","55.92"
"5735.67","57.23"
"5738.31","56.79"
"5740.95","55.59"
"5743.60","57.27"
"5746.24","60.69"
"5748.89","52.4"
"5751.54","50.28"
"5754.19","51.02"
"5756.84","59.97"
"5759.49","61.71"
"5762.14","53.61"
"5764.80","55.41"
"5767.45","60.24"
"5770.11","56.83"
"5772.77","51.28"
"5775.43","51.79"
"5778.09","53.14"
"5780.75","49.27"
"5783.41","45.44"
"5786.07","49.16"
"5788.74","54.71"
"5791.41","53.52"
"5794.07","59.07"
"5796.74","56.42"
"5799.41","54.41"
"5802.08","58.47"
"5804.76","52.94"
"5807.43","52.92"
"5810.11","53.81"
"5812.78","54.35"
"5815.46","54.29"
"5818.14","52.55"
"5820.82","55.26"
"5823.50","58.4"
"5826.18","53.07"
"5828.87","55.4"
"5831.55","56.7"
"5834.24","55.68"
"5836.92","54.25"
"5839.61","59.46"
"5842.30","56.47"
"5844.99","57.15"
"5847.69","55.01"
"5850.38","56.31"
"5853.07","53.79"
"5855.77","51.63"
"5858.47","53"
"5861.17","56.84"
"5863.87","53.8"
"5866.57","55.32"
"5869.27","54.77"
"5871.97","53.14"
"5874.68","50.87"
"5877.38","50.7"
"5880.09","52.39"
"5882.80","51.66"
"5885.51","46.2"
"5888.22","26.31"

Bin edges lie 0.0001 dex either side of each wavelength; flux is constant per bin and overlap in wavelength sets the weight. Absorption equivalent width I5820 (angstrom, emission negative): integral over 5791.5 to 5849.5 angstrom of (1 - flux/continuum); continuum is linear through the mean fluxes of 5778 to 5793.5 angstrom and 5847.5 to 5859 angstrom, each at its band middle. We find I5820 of -3.2 angstrom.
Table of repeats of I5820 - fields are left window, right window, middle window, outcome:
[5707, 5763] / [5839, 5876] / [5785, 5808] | 0.13 angstrom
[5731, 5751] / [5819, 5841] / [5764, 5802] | 1.61 angstrom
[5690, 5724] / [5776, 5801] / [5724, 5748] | -1.76 angstrom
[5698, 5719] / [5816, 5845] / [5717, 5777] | -2.08 angstrom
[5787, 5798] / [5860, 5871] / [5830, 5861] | -0.11 angstrom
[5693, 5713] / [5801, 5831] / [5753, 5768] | -1.00 angstrom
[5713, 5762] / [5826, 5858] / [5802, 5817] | 0.40 angstrom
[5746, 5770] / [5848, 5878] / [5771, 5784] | 1.14 angstrom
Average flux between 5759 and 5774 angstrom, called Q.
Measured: 56.2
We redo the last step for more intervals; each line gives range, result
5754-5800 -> 54.4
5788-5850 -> 55.4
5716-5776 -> 55.7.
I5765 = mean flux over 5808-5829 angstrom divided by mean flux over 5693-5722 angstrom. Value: 1.03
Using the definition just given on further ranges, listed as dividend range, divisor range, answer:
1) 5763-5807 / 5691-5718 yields 1.02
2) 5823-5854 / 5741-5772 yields 1.00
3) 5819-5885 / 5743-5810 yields 1.00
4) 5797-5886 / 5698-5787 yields 1.00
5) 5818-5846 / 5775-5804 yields 1.05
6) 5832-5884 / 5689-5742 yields 1.00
